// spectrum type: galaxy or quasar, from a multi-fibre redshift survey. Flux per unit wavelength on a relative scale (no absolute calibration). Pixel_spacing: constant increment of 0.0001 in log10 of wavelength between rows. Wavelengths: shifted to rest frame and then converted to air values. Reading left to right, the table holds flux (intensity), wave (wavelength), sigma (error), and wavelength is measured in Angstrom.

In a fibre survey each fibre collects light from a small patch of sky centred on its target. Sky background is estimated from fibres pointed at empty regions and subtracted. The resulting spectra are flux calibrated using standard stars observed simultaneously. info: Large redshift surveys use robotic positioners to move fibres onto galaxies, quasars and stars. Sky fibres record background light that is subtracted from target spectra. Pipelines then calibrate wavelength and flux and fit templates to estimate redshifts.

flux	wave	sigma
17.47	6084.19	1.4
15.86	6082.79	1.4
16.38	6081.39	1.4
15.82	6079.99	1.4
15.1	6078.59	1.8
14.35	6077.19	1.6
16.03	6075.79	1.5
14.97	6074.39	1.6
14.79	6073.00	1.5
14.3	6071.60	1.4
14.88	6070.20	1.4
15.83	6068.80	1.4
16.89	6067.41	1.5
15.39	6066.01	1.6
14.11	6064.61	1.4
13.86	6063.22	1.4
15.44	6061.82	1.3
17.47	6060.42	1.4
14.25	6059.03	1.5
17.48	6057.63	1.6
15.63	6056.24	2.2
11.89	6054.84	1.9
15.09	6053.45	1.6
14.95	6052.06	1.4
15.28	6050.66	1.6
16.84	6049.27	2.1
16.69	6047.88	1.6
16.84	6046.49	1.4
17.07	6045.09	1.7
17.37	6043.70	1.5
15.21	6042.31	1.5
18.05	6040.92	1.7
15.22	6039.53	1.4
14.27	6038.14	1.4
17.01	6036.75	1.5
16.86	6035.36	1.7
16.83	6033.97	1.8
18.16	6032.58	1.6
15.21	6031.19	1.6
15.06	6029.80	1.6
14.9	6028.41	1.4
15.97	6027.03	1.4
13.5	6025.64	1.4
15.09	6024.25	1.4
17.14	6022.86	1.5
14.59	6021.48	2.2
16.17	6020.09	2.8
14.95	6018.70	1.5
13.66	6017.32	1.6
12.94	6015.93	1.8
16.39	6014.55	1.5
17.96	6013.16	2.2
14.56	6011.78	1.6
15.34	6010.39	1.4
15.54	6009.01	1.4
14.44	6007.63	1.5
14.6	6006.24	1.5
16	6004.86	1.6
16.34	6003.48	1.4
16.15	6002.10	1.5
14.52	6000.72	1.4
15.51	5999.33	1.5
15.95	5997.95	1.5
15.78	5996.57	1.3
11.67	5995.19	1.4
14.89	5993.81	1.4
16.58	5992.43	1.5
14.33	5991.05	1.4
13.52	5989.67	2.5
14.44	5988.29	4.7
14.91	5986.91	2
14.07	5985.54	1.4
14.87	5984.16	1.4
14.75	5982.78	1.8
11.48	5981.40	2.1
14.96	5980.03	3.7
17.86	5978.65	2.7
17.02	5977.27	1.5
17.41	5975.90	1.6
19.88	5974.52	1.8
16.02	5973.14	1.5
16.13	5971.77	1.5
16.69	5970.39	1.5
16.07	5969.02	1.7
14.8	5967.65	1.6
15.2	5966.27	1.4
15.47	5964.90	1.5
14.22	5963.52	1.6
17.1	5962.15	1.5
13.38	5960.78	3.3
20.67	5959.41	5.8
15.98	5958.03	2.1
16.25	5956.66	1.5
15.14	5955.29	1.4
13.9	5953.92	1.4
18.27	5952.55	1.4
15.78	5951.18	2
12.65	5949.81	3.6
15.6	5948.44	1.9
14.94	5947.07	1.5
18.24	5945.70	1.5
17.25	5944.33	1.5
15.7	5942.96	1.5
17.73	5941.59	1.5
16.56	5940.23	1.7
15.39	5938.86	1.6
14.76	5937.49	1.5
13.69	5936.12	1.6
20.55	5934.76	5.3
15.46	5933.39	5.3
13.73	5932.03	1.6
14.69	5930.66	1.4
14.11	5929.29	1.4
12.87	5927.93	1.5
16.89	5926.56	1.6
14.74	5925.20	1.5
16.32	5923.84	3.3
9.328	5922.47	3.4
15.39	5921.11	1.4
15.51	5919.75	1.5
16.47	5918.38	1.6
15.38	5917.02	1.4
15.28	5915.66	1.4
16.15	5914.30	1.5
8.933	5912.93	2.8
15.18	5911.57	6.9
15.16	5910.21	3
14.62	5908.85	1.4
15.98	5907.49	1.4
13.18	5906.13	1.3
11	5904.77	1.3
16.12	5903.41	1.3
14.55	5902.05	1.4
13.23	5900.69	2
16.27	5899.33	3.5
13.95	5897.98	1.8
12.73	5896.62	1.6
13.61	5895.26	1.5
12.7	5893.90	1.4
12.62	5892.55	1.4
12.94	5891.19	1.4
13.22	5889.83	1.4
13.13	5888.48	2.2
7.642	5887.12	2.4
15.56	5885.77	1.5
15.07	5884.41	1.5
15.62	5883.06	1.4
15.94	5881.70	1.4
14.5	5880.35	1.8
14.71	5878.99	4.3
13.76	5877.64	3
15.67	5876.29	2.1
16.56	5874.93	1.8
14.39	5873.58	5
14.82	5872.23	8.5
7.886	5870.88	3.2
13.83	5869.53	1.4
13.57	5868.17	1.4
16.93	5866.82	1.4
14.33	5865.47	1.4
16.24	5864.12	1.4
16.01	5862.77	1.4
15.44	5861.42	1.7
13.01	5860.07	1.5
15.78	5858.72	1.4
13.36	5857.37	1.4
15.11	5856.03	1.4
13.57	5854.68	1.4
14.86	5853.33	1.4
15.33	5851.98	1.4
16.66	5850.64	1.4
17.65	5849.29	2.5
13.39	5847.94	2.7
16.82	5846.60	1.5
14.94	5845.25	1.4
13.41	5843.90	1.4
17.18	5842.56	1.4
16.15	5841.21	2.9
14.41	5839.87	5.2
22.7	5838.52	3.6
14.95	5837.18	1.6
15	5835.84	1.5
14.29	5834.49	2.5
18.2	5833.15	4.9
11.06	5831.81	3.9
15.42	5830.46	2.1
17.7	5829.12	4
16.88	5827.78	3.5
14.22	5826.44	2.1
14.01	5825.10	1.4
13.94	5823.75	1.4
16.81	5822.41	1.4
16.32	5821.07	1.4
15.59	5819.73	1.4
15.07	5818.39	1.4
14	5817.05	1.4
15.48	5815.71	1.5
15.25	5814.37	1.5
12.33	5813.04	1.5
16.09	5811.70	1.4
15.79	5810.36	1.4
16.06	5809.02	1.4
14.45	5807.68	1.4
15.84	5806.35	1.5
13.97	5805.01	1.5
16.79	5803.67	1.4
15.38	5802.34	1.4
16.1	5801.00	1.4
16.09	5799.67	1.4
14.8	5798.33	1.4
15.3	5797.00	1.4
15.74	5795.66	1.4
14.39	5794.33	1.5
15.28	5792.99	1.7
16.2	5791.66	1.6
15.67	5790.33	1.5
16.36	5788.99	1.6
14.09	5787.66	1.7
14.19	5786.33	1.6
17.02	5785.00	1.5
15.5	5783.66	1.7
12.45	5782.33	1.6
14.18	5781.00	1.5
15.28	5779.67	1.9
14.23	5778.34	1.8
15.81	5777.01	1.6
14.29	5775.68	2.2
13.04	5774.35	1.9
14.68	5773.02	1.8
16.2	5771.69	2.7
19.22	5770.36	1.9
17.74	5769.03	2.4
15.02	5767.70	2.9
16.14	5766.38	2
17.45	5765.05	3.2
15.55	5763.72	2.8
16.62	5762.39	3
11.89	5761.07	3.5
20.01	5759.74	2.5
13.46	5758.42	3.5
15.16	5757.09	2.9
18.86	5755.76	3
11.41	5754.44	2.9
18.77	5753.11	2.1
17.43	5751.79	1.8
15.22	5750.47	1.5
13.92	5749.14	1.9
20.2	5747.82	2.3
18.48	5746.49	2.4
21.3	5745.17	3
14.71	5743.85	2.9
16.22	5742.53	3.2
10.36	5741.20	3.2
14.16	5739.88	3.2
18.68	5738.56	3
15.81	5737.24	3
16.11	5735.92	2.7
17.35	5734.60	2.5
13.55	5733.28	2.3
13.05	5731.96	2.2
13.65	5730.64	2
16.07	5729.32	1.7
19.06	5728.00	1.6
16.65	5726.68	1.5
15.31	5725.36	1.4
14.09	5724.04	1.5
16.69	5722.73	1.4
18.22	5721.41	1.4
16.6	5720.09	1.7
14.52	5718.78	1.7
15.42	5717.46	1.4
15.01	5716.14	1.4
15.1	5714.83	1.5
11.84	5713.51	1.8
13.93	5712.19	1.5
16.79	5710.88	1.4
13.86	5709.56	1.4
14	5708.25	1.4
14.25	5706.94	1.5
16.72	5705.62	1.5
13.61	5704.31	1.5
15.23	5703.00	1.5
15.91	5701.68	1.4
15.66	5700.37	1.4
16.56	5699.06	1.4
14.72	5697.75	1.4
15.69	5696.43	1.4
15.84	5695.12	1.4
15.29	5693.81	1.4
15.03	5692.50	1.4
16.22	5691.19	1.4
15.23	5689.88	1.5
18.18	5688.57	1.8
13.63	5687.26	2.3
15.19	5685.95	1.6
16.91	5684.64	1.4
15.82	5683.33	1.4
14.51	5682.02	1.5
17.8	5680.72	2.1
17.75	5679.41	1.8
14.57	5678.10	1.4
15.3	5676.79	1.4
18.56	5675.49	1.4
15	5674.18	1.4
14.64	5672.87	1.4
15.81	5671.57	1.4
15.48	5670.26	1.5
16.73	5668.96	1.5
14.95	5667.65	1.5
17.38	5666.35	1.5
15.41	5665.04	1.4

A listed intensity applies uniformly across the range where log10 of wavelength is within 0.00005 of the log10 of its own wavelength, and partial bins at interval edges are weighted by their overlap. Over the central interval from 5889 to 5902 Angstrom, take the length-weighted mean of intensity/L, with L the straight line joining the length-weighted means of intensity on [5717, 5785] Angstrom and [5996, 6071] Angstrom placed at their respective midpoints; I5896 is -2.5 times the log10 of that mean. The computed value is 0.16 mag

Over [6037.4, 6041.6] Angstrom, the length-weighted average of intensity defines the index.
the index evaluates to 15.9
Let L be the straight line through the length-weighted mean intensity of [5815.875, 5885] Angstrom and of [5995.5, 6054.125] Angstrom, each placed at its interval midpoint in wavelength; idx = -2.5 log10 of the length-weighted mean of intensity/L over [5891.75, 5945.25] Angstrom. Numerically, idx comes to 0.05 mag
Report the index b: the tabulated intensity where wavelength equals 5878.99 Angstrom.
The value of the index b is 14.71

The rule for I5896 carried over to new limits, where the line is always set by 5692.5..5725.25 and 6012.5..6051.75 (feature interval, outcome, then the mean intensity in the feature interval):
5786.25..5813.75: 0.008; 15.3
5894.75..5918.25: 0.100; 14.3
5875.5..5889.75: 0.106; 14.1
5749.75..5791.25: -0.016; 15.6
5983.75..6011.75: 0.060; 15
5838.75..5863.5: 0.015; 15.3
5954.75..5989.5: 0.000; 15.8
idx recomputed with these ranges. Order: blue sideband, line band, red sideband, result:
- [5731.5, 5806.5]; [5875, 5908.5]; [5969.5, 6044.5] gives 0.12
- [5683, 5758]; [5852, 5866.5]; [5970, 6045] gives 0.05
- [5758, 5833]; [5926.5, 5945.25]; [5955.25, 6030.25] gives -0.02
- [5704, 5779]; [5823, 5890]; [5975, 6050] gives 0.05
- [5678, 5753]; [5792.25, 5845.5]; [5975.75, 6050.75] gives 0.01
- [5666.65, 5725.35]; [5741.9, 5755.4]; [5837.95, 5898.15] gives -0.11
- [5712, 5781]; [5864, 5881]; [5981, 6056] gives 0.09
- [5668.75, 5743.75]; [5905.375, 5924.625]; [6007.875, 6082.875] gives 0.08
